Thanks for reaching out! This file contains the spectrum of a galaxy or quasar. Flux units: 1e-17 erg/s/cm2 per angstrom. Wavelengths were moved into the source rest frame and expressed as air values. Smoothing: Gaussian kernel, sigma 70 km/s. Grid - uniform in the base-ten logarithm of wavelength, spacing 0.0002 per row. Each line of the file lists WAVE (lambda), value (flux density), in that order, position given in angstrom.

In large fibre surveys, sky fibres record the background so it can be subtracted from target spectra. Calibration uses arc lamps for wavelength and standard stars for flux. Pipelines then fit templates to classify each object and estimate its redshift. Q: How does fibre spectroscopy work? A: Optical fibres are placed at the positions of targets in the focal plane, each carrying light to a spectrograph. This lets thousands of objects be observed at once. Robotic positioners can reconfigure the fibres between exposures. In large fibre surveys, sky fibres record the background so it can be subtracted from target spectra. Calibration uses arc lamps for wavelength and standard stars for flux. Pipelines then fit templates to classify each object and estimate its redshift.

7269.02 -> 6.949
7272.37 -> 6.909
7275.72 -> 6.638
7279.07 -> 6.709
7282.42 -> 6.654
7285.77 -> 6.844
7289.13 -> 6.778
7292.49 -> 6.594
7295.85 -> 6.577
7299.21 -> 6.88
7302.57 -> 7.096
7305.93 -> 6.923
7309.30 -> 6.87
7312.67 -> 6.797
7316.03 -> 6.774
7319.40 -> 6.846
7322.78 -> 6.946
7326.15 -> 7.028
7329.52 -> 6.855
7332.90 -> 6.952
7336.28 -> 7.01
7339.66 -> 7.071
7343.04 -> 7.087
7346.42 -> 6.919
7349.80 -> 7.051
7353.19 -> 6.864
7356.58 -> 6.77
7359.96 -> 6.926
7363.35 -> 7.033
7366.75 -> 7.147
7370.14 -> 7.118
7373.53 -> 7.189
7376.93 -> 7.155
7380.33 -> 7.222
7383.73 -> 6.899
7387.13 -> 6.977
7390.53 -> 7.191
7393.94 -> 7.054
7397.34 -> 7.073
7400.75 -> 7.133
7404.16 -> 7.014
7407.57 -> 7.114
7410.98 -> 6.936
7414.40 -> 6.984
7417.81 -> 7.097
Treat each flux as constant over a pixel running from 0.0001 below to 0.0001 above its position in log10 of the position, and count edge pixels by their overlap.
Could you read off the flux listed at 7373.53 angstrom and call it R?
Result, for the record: 7.189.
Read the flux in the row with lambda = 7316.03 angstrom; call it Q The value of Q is 6.774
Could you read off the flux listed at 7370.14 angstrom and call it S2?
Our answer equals 7.118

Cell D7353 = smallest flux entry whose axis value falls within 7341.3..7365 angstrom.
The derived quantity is 6.77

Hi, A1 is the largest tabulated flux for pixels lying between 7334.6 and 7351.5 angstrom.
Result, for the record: 7.087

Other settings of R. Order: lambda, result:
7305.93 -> 6.923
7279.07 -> 6.709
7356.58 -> 6.77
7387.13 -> 6.977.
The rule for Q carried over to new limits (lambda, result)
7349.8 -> 7.051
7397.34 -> 7.073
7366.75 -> 7.147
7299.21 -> 6.88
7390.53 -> 7.191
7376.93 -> 7.155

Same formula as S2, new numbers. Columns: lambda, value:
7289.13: 6.778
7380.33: 7.222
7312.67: 6.797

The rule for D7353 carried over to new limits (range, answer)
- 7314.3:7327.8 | 6.774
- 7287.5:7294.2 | 6.594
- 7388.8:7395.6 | 7.054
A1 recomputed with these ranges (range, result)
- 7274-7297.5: 6.844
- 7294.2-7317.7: 7.096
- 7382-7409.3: 7.191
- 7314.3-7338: 7.028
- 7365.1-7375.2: 7.189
